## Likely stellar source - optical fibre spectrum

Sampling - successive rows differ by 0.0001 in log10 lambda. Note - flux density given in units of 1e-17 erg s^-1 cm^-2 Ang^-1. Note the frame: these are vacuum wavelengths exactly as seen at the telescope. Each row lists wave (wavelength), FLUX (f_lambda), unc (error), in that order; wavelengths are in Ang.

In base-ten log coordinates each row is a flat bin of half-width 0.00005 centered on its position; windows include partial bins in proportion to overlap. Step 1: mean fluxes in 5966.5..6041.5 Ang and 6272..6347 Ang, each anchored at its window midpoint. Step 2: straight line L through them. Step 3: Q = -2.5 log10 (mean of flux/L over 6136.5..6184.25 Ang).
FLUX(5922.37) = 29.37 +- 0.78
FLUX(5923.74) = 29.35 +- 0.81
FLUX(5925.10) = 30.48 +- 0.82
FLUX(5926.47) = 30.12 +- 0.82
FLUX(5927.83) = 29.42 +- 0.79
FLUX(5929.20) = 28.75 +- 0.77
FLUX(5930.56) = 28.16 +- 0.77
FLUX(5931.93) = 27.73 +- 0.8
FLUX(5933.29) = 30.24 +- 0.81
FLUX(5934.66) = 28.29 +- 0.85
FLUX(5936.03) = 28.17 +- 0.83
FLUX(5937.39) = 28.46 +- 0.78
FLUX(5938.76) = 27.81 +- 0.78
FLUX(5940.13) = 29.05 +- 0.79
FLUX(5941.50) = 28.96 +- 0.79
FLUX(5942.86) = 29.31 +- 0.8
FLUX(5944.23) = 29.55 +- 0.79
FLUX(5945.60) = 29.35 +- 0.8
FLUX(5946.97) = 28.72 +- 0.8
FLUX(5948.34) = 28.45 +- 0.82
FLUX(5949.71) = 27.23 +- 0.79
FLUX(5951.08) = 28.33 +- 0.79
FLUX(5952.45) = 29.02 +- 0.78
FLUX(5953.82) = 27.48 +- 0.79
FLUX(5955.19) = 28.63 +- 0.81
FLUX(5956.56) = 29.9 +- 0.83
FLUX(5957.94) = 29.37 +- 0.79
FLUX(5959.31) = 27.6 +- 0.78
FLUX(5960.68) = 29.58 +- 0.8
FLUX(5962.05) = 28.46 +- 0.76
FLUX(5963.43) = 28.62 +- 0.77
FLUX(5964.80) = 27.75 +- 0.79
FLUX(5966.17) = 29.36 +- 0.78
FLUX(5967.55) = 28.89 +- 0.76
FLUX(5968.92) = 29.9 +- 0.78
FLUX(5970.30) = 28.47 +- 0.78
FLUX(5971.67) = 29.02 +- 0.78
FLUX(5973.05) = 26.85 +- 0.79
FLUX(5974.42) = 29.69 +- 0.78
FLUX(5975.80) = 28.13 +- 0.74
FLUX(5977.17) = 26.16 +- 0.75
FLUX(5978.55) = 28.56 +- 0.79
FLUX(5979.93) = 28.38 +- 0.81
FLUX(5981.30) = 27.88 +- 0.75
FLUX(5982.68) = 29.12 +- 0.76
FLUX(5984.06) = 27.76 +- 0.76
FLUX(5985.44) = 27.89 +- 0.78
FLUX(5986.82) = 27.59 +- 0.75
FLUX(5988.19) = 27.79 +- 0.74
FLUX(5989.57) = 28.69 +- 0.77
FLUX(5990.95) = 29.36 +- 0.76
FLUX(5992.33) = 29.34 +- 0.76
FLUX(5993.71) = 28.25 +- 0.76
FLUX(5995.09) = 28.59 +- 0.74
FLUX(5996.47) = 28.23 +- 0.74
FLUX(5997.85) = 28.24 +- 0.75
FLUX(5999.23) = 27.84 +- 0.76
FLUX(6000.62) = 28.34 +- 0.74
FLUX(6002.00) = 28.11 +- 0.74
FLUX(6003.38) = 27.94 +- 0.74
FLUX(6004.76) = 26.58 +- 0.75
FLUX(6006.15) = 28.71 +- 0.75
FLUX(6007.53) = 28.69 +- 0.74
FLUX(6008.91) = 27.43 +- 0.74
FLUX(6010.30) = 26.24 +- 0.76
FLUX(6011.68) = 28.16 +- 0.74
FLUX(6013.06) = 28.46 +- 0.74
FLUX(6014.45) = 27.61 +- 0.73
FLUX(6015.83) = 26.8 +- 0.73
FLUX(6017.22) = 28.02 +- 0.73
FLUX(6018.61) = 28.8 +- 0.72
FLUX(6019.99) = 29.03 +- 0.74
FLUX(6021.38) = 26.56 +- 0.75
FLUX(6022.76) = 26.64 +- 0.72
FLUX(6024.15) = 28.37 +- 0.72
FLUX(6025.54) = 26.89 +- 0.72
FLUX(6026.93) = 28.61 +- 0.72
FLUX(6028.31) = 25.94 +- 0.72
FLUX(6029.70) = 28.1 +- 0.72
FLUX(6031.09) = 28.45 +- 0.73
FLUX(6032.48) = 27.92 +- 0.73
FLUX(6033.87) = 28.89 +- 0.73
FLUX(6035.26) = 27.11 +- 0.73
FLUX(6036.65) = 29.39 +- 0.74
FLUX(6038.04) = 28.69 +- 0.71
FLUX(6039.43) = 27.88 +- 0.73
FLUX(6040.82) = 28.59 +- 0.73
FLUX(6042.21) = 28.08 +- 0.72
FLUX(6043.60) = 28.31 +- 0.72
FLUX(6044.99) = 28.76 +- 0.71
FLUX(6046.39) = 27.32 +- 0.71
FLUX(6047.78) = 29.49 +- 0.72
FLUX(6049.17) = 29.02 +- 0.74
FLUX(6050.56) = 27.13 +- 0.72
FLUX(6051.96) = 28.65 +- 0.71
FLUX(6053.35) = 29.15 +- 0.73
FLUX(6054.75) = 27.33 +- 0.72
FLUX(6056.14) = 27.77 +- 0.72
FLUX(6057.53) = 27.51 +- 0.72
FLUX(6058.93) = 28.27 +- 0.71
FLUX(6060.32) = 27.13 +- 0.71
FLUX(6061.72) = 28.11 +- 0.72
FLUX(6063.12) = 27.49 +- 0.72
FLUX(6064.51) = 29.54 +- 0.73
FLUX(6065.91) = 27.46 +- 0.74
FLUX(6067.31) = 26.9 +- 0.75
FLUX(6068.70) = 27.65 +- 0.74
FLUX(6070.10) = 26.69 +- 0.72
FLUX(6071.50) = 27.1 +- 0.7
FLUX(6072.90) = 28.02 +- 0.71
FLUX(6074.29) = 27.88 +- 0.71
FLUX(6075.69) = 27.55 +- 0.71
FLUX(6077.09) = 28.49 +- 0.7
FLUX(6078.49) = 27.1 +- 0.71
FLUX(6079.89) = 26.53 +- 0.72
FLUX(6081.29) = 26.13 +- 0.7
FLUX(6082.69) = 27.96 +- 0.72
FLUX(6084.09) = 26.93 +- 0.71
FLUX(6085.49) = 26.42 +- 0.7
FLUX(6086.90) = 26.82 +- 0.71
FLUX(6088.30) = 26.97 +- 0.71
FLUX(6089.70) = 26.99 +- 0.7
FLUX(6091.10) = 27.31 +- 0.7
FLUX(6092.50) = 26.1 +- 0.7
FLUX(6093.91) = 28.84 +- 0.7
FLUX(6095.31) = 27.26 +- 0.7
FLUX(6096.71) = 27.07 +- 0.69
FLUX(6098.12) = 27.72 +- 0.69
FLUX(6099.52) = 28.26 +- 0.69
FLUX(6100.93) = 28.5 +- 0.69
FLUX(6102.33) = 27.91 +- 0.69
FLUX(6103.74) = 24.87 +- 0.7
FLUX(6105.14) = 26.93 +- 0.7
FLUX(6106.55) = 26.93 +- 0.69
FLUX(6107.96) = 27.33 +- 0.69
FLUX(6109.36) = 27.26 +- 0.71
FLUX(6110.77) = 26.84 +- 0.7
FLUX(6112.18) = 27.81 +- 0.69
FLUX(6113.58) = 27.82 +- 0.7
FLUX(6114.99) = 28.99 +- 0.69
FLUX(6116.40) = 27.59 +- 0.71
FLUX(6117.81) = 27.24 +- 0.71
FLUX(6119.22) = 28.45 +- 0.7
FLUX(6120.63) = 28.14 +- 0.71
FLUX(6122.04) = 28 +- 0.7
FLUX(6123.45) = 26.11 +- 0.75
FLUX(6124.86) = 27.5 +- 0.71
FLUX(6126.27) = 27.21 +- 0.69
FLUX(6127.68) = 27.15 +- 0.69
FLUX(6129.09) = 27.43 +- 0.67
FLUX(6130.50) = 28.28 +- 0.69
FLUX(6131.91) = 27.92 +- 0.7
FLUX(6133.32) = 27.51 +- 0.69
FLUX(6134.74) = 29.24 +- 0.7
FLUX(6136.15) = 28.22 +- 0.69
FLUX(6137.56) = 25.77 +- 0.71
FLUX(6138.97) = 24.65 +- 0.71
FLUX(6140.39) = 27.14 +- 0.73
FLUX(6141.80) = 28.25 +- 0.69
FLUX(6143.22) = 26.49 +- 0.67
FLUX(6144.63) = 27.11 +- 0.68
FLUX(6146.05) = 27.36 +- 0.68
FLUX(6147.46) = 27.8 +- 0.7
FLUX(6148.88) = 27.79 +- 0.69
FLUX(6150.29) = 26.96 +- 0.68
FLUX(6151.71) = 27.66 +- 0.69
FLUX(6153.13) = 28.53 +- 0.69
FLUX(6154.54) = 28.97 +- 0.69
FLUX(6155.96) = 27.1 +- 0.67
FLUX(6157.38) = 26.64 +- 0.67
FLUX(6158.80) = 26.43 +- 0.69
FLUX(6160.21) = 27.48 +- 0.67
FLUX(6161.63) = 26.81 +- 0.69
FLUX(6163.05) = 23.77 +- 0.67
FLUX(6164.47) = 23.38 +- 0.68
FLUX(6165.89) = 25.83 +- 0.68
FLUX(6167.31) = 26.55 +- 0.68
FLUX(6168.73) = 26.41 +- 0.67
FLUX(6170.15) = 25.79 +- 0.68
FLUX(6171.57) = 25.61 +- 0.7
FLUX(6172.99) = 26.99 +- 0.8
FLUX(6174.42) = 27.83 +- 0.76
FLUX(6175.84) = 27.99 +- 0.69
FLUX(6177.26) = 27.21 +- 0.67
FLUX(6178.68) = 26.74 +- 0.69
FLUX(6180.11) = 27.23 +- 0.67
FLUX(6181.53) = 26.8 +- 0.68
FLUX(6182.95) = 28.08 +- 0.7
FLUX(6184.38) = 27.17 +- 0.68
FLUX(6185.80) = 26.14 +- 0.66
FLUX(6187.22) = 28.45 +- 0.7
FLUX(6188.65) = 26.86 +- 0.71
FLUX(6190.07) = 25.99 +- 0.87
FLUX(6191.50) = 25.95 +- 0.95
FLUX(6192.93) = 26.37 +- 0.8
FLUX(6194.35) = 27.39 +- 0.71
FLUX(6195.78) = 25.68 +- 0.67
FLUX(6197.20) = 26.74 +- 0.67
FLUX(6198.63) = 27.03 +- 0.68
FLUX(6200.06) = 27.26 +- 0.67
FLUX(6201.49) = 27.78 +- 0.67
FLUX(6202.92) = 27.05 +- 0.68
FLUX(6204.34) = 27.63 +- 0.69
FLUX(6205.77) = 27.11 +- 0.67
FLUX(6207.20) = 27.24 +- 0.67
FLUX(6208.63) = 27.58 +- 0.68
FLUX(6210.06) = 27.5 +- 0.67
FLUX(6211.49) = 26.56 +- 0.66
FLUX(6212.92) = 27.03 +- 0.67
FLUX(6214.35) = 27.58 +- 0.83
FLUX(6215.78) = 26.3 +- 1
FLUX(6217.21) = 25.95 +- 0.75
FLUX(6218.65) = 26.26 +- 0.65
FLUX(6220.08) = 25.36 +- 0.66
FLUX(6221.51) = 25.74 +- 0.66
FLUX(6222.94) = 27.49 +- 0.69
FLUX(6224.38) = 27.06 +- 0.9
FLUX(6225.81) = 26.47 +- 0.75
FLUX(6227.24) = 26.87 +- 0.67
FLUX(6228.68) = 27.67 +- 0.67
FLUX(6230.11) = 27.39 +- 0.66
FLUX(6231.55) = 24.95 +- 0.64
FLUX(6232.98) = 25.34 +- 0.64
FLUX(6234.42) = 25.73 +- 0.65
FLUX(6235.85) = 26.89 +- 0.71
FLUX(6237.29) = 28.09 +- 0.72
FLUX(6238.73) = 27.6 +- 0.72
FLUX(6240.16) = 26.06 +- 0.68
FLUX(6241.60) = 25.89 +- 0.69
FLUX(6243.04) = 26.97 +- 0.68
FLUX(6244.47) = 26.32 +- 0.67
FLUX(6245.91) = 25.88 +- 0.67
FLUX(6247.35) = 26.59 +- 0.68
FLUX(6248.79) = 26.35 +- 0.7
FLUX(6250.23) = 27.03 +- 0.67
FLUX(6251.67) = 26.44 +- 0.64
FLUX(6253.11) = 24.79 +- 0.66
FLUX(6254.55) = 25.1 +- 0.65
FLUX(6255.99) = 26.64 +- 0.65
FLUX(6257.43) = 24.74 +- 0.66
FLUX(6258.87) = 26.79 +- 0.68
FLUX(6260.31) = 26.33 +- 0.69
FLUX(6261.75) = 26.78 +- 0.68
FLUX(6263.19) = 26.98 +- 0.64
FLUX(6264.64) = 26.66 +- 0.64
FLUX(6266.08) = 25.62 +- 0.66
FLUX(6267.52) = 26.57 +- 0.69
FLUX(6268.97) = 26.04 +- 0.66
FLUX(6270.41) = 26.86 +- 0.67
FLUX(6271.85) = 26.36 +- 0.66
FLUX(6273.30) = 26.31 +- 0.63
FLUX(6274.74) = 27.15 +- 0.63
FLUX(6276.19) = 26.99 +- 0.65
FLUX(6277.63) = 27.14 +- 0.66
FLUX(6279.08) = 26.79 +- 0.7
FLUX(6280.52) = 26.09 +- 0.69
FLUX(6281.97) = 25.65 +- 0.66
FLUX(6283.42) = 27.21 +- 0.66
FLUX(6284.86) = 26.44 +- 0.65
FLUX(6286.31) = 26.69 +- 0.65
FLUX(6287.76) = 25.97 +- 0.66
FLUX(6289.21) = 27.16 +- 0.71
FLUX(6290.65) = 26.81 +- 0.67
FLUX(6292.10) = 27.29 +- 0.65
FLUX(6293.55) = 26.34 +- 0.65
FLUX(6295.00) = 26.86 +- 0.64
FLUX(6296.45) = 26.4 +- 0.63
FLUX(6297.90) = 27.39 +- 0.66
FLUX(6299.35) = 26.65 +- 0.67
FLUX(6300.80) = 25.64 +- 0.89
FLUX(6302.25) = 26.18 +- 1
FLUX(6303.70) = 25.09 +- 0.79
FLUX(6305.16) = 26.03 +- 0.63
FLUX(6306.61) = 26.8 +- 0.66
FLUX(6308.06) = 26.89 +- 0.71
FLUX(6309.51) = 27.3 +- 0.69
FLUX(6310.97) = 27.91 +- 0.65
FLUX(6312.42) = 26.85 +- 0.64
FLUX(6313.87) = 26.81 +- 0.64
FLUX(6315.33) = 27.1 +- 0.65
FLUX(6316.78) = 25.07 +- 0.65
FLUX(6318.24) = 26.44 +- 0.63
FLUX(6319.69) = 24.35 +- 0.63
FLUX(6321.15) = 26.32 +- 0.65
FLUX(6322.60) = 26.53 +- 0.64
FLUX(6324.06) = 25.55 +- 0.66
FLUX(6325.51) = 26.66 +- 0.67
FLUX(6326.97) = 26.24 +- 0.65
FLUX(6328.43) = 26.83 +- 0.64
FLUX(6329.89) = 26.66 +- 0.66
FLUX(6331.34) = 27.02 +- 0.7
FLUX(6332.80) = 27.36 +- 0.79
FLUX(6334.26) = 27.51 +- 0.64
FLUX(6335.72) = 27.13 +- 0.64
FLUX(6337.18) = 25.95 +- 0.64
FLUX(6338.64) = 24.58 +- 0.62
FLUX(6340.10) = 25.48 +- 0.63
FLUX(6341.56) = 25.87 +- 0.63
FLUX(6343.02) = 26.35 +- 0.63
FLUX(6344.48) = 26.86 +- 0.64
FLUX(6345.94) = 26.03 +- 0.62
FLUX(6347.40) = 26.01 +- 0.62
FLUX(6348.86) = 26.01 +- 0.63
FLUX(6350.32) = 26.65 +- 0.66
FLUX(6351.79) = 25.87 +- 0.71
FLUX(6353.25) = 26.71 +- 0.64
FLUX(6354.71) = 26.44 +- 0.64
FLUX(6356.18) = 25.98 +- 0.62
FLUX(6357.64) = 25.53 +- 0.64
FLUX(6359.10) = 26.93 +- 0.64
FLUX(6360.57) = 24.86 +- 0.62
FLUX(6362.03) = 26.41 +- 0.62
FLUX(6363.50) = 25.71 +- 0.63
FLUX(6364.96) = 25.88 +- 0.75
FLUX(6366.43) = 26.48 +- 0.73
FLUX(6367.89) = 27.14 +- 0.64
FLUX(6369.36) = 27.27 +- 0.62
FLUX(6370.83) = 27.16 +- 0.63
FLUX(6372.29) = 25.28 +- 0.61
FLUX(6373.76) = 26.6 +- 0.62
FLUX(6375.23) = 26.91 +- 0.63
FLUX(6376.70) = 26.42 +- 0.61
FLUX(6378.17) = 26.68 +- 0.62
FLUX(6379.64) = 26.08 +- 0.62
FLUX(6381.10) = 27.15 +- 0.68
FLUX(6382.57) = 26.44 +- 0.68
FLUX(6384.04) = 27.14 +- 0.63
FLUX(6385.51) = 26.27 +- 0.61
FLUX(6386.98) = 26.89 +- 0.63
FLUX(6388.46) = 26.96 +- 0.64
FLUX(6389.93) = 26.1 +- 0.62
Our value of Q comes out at 0.02 mag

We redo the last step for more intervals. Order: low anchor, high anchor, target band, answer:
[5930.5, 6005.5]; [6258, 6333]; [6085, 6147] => 0.01 mag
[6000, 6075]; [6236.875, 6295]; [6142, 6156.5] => -0.02 mag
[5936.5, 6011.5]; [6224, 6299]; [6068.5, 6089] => 0.02 mag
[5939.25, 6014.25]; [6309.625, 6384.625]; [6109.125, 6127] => 0.00 mag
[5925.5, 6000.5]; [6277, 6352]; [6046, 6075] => 0.00 mag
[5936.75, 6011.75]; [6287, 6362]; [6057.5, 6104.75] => 0.02 mag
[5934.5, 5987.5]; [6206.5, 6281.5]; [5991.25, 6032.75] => 0.01 mag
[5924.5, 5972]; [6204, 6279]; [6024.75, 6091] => 0.01 mag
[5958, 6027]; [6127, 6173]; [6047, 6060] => -0.02 mag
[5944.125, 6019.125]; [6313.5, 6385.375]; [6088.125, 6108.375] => 0.02 mag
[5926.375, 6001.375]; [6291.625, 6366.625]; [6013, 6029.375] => 0.02 mag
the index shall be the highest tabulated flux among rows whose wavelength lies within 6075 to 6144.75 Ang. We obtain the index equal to 29.24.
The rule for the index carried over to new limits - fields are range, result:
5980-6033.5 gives 29.36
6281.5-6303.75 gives 27.39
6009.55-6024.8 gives 29.03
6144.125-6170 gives 28.97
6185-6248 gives 28.45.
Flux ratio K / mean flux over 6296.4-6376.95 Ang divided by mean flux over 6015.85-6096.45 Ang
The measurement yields 0.95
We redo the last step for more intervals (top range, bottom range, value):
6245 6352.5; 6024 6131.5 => 0.95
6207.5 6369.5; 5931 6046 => 0.93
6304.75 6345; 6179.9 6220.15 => 0.98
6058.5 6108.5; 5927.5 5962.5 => 0.95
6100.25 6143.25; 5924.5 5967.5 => 0.95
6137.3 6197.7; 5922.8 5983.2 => 0.93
